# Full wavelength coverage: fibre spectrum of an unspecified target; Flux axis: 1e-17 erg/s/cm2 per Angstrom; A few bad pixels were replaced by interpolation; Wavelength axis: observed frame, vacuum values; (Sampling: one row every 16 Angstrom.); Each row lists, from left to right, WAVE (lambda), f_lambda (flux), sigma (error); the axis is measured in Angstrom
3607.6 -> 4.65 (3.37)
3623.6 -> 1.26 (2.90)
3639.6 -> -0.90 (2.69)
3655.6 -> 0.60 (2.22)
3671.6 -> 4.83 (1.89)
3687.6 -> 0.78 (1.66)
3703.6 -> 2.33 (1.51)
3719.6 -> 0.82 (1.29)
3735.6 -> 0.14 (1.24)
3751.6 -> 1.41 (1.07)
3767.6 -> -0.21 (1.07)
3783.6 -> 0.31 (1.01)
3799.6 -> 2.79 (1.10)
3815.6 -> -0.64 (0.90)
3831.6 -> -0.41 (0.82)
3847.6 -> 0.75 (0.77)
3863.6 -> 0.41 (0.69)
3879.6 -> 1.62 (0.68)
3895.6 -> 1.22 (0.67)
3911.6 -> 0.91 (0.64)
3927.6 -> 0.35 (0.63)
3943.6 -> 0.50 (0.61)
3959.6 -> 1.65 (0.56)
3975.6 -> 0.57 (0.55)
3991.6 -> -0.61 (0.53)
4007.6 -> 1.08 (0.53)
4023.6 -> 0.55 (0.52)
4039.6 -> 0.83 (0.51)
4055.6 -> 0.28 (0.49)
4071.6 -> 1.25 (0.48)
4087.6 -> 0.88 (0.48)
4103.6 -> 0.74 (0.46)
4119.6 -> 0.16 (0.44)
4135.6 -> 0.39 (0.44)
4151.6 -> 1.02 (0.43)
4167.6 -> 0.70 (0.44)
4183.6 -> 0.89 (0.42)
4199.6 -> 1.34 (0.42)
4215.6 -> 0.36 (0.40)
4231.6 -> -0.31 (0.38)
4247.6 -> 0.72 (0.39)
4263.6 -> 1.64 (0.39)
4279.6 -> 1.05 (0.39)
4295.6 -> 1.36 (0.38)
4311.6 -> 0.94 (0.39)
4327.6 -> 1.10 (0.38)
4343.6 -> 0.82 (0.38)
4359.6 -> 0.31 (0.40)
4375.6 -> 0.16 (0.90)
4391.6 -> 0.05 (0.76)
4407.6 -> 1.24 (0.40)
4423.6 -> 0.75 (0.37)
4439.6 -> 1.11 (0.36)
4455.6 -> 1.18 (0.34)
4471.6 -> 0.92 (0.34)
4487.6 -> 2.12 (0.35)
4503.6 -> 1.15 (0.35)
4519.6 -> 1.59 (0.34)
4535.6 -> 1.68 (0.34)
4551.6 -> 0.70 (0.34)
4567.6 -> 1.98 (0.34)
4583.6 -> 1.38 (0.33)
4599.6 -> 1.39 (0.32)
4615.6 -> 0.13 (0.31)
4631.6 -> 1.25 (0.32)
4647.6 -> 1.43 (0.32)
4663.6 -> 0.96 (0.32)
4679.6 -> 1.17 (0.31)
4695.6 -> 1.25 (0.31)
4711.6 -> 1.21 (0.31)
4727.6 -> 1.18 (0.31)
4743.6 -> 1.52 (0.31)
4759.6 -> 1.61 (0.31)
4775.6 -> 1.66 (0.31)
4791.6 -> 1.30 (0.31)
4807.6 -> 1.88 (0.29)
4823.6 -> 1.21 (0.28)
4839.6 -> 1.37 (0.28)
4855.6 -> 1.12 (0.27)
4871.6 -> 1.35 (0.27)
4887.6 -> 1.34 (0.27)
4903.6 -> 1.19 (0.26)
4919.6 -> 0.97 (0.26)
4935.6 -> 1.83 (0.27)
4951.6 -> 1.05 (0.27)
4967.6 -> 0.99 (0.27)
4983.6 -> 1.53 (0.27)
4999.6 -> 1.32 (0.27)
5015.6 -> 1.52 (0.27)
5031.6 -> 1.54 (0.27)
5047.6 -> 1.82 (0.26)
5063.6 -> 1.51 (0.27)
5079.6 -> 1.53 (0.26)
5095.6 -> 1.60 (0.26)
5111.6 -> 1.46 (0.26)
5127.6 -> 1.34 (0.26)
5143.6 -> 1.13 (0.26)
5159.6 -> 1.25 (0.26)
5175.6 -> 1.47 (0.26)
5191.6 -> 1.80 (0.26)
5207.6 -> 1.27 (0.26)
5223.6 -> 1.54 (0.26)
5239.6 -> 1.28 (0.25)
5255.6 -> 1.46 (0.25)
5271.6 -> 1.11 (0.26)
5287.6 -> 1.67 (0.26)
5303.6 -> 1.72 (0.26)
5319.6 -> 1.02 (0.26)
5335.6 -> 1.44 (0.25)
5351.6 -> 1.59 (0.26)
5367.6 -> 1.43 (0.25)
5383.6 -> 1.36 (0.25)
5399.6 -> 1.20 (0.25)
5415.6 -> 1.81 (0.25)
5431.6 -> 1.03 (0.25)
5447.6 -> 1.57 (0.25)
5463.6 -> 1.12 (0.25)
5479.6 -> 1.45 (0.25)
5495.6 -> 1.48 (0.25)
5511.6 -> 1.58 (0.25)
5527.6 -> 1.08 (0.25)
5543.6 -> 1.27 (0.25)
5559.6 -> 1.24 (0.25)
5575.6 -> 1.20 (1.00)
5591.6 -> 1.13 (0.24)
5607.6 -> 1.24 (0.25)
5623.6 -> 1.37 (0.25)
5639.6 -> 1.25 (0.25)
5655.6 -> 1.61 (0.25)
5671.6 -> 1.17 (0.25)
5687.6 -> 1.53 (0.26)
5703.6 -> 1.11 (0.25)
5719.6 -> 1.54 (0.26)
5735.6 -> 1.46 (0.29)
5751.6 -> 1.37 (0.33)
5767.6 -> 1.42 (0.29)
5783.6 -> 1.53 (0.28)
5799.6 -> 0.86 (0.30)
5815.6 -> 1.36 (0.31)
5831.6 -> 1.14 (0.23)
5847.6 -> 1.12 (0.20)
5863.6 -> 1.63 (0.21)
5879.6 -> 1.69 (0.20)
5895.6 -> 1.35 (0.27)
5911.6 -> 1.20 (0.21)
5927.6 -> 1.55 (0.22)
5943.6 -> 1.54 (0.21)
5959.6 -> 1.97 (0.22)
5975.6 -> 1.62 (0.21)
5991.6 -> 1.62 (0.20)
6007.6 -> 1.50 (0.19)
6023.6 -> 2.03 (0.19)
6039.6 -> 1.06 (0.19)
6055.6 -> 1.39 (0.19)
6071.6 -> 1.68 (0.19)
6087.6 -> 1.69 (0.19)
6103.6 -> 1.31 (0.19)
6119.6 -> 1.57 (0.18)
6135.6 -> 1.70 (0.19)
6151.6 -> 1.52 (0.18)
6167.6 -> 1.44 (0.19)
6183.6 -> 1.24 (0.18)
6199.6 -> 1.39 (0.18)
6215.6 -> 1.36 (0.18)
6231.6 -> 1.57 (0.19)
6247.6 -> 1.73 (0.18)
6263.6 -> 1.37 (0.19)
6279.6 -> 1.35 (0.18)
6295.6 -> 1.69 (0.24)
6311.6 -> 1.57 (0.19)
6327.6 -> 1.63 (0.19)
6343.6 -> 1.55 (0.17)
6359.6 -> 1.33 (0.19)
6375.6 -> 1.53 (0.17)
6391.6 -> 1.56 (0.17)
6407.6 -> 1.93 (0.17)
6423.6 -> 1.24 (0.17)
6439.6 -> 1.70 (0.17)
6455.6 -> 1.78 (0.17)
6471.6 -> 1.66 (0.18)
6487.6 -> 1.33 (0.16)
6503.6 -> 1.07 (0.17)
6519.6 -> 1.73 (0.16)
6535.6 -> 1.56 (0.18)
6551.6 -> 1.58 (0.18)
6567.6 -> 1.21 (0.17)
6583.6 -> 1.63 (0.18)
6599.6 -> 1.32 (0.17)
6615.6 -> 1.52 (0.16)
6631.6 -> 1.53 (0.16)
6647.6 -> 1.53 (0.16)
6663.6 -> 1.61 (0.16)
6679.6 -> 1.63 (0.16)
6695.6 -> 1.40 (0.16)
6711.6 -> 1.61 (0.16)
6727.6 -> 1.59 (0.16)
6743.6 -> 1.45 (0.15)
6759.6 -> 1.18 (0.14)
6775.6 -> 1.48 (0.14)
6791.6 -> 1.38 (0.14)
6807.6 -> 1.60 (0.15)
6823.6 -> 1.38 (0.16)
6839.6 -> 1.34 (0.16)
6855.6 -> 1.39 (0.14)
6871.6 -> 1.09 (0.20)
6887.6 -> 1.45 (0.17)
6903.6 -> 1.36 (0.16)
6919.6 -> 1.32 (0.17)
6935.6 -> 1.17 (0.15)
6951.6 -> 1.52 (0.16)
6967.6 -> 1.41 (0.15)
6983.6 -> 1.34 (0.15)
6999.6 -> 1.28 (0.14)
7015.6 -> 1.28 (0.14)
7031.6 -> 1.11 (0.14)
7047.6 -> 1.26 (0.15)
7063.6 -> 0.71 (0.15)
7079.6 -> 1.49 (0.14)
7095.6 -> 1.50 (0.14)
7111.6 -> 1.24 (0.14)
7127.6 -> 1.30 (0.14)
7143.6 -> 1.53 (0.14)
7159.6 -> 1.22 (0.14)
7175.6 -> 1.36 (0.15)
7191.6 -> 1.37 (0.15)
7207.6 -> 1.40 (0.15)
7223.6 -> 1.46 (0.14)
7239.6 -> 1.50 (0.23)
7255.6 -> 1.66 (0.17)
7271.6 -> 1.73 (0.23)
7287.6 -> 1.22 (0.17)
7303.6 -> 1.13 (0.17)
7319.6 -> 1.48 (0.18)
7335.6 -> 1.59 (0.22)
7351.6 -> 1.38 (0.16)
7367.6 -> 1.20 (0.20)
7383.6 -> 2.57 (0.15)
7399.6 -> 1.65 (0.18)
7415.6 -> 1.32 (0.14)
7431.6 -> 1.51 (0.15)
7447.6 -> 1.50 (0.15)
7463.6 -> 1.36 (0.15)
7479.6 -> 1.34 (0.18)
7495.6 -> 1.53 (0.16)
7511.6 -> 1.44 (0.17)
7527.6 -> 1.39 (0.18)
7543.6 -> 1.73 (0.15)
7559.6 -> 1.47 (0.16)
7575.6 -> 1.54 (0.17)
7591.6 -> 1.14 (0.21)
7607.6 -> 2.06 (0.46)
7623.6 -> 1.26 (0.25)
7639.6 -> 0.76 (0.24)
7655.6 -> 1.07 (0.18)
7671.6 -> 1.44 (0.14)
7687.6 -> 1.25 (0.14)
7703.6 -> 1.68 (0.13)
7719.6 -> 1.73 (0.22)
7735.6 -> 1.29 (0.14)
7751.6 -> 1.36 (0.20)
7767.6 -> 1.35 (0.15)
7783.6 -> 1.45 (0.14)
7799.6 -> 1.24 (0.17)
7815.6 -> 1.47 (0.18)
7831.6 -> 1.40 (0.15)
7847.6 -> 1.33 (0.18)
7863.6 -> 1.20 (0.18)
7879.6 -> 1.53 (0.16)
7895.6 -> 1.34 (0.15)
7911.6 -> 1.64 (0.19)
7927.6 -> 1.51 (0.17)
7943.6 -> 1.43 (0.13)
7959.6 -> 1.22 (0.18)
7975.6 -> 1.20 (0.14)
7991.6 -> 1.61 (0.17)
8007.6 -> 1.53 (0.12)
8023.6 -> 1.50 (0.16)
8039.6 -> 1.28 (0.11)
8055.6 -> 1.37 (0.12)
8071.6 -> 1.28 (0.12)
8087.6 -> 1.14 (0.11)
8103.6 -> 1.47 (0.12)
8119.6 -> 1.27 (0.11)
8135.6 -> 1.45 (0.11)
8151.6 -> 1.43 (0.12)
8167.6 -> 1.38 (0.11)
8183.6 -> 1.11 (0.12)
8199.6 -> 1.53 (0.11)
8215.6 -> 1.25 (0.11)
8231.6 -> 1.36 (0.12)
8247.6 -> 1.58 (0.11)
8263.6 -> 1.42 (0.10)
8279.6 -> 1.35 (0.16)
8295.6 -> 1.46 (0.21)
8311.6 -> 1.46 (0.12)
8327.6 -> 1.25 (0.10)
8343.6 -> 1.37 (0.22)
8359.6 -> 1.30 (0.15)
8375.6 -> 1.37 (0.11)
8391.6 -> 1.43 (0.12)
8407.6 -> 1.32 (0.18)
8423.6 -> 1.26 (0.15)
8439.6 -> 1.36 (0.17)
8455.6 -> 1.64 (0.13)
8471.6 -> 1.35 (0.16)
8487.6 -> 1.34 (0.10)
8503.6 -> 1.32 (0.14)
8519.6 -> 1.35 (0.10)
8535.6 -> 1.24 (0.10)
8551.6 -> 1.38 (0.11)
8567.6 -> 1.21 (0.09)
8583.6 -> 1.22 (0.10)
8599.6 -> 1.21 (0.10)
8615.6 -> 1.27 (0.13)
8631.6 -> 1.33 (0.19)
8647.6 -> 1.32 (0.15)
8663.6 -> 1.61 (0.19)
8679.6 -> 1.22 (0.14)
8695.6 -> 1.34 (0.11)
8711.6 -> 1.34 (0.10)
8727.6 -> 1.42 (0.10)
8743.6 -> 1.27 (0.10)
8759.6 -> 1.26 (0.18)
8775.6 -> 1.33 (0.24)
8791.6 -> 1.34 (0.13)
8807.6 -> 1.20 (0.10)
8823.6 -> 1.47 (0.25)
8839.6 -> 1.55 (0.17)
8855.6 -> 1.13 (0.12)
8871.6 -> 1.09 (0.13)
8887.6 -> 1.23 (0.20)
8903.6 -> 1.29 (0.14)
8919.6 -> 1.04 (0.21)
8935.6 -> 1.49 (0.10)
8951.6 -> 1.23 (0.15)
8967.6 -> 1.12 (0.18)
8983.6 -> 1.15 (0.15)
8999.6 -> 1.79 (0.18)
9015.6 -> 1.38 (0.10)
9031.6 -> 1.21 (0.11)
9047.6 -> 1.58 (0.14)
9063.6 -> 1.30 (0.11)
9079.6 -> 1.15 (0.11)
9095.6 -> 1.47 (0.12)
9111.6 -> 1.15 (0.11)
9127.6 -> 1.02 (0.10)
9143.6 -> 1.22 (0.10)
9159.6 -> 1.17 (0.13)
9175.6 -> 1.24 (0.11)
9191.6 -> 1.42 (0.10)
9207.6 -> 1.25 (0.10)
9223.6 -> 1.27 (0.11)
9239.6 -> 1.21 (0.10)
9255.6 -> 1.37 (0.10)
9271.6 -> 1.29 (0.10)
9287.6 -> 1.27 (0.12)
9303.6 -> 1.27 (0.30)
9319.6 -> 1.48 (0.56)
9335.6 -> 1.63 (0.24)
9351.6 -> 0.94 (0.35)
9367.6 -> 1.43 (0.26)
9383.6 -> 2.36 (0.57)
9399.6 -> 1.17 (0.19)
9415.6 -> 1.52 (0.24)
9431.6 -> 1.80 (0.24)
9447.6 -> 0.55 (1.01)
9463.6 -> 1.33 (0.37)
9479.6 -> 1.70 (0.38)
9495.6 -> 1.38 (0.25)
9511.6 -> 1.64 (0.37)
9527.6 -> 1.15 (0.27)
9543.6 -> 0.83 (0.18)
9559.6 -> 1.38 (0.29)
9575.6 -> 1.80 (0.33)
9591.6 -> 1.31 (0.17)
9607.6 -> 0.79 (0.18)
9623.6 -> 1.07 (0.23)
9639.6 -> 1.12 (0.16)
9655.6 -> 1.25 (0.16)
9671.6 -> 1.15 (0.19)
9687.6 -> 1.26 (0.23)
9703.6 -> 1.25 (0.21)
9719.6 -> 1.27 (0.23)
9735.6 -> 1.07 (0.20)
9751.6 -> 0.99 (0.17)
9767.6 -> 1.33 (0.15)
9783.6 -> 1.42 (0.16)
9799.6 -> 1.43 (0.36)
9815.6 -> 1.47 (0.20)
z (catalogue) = 0.12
